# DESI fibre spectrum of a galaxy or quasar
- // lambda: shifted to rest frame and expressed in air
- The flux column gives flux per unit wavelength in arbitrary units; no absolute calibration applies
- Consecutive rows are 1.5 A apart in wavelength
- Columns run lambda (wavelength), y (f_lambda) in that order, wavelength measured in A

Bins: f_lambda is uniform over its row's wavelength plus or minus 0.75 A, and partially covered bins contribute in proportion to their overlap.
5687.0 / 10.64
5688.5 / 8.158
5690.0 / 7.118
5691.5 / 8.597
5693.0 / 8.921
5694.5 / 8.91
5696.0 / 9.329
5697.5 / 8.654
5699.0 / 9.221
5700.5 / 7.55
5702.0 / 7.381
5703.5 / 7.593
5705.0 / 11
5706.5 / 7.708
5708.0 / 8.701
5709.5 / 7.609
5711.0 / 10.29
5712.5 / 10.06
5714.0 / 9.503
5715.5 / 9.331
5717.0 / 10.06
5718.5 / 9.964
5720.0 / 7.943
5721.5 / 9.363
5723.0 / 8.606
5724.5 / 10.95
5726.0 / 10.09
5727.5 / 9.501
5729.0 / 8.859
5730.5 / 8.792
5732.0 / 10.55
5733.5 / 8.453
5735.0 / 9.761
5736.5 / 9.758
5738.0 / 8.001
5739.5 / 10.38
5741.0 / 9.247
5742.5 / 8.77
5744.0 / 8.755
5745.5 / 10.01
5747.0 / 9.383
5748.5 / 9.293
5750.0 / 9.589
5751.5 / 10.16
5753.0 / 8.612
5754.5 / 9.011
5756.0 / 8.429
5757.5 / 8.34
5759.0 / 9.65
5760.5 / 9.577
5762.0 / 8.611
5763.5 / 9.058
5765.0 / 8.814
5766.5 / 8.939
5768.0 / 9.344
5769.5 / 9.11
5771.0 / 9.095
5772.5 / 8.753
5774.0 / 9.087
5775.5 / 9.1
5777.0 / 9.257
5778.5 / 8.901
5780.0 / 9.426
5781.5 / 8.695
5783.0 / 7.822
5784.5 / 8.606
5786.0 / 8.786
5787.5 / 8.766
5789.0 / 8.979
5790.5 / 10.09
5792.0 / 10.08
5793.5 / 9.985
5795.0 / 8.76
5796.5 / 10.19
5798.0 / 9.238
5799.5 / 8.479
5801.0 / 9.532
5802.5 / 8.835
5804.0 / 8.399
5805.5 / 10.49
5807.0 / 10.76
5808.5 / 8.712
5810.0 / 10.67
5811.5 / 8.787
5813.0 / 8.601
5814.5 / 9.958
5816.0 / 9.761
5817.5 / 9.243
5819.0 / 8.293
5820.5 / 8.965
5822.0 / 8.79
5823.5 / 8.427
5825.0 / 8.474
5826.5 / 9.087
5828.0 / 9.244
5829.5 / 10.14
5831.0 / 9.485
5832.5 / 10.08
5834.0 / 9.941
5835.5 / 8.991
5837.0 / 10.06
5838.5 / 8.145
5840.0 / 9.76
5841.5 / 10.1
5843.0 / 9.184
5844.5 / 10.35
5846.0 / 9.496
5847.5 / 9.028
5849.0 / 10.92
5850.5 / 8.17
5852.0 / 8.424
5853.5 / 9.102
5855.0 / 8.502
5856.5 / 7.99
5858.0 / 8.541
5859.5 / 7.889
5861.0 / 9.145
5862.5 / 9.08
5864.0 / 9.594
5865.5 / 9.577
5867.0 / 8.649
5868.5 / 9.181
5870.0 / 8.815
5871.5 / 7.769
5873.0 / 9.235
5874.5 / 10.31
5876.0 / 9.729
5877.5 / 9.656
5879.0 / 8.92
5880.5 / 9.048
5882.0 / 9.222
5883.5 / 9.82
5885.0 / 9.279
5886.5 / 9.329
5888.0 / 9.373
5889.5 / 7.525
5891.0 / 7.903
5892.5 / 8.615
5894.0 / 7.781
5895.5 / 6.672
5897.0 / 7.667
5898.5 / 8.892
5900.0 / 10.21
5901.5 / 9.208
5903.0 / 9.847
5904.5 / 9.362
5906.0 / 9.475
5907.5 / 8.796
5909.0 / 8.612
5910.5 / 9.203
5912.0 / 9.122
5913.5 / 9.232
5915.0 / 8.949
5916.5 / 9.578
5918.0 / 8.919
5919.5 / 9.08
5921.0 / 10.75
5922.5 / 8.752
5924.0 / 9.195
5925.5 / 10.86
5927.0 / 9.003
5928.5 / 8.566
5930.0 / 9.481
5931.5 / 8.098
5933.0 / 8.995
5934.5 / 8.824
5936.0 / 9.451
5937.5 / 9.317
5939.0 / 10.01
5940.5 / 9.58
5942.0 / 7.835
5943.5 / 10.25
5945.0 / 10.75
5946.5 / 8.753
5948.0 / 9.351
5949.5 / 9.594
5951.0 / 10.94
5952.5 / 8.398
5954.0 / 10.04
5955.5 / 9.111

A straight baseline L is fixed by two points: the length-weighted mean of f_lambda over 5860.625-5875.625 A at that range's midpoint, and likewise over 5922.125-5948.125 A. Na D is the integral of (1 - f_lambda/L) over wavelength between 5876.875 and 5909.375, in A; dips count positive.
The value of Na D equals 1.2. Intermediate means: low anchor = 9.15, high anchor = 9.29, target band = 8.87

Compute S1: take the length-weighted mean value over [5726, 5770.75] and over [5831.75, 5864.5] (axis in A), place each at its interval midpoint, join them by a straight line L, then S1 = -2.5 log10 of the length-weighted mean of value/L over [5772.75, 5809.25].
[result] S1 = 0.00 mag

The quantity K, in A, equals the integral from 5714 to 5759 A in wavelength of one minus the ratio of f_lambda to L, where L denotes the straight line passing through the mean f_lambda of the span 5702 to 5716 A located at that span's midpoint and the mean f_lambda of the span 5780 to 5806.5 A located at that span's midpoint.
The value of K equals -1.3 A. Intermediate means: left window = 8.99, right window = 9.18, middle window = 9.32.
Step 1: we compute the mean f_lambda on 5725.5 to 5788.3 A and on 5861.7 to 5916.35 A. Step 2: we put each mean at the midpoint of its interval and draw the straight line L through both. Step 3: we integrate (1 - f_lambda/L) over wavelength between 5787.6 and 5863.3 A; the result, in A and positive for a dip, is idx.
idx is -1.73 A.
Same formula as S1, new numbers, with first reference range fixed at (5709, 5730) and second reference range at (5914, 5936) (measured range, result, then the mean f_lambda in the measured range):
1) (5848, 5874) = 0.05 mag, 8.87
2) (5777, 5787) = 0.08 mag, 8.75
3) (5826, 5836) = -0.03 mag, 9.59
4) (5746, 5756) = 0.01 mag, 9.29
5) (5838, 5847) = -0.02 mag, 9.53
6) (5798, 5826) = 0.02 mag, 9.18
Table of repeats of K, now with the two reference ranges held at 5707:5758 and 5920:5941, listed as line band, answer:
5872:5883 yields -0.1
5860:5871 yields 0.3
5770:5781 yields 0.3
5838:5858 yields 0.4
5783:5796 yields 0.2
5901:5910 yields 0.1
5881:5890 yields 0.2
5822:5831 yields 0.2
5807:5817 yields -0.2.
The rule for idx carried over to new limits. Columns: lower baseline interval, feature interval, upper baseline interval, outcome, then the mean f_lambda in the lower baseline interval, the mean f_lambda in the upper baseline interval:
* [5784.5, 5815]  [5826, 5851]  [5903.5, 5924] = -0.6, 9.38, 9.22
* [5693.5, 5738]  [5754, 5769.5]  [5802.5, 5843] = 0.4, 9.13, 9.35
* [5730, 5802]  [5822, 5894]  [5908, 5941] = 0.8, 9.17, 9.25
